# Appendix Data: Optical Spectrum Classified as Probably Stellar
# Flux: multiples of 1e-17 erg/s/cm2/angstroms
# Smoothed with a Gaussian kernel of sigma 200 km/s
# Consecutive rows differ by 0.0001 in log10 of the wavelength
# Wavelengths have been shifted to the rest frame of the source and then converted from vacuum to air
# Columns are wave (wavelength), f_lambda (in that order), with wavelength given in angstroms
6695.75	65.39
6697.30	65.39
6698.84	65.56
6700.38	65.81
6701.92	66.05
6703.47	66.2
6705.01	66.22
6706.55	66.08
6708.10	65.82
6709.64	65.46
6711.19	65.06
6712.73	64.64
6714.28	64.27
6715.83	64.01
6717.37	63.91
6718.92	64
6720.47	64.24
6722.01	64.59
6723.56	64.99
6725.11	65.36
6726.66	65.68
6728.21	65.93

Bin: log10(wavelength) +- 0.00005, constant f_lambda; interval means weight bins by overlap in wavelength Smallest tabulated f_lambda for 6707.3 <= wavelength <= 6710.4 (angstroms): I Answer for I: 65.46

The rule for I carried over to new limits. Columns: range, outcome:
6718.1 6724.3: 64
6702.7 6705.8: 66.2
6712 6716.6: 64.01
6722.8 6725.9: 64.99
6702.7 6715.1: 64.27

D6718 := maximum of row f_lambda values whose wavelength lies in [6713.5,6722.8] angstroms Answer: 64.59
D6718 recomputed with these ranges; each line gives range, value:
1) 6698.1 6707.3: 66.22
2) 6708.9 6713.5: 65.46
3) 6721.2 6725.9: 65.36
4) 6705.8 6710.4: 66.08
